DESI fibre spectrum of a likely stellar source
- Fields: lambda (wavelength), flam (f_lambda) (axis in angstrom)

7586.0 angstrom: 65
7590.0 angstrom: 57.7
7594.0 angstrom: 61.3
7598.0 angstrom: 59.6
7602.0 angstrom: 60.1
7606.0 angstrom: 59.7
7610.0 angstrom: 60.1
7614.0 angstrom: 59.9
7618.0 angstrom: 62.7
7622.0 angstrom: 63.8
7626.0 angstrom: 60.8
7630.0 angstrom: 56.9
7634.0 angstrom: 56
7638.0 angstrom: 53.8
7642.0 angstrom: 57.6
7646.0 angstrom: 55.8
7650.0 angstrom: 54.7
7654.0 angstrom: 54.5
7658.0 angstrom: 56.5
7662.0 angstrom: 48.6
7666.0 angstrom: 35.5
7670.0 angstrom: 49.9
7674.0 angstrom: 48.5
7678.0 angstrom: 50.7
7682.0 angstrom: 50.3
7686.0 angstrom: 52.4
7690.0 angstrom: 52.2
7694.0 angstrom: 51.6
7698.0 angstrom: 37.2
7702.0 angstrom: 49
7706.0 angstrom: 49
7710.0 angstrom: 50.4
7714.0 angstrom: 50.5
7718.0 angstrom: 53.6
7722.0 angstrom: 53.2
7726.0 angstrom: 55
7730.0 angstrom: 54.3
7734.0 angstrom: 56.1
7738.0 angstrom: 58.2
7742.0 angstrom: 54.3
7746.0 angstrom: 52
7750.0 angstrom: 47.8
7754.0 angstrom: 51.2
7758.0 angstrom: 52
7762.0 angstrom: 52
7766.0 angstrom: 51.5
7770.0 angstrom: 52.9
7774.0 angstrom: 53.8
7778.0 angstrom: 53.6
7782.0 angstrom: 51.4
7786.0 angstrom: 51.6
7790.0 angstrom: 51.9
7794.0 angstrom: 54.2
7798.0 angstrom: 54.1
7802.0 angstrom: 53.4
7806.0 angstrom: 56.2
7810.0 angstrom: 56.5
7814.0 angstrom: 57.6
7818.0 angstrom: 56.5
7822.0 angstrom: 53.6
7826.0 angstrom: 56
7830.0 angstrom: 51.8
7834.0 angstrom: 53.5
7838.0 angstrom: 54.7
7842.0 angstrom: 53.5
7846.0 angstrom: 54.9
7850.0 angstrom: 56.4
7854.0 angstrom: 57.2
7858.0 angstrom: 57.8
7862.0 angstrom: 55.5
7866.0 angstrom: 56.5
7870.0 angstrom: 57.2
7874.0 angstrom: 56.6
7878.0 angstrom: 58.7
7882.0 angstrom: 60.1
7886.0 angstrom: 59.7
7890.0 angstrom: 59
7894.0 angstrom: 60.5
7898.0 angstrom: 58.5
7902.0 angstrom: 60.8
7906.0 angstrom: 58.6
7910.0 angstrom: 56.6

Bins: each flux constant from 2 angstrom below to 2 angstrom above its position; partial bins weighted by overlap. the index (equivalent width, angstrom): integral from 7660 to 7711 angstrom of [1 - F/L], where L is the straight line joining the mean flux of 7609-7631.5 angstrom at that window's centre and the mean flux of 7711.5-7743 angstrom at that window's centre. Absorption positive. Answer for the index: 7.9 angstrom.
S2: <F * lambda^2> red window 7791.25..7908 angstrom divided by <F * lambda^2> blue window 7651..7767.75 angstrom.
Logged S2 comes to 1.15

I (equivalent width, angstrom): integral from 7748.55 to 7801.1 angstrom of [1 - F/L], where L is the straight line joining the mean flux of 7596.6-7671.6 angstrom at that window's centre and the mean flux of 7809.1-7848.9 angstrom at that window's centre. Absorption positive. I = 2.84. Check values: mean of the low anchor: 56.1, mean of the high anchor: 54.8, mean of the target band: 52.2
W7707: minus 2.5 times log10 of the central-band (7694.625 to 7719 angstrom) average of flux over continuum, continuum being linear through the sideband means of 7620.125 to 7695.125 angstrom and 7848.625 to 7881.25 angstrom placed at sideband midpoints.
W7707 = 0.12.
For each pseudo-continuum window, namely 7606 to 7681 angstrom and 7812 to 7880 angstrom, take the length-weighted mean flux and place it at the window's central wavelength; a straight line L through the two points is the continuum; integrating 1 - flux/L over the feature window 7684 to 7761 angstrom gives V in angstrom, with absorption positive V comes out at 5.1 angstrom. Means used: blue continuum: 54.9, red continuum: 55.8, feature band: 51.6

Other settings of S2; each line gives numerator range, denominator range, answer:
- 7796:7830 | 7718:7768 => 1.06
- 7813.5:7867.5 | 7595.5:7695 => 1.06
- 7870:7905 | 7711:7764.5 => 1.16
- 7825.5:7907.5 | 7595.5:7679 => 1.09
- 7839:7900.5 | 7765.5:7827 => 1.08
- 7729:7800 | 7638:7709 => 1.08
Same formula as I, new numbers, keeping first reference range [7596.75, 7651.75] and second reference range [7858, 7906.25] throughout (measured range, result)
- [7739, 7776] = 4.07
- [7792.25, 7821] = 1.51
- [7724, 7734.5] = 0.64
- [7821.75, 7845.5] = 1.85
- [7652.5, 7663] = 0.91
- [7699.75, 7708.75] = 1.51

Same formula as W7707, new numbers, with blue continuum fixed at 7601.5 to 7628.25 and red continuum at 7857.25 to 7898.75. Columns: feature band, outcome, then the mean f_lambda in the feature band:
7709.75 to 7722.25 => 0.16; 52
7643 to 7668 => 0.18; 51.2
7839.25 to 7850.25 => 0.07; 54.7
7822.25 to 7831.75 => 0.09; 53.9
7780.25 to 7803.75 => 0.12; 52.8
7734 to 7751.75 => 0.12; 53.5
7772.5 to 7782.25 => 0.12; 53.2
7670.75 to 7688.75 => 0.19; 50.5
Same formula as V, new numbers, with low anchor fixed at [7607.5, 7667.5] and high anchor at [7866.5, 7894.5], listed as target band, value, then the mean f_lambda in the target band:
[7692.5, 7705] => 2.4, 46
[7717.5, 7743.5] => 0.9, 55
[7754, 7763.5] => 0.9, 51.8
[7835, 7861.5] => 1.2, 55.7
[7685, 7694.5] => 0.8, 52.1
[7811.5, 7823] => 0.4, 56.1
